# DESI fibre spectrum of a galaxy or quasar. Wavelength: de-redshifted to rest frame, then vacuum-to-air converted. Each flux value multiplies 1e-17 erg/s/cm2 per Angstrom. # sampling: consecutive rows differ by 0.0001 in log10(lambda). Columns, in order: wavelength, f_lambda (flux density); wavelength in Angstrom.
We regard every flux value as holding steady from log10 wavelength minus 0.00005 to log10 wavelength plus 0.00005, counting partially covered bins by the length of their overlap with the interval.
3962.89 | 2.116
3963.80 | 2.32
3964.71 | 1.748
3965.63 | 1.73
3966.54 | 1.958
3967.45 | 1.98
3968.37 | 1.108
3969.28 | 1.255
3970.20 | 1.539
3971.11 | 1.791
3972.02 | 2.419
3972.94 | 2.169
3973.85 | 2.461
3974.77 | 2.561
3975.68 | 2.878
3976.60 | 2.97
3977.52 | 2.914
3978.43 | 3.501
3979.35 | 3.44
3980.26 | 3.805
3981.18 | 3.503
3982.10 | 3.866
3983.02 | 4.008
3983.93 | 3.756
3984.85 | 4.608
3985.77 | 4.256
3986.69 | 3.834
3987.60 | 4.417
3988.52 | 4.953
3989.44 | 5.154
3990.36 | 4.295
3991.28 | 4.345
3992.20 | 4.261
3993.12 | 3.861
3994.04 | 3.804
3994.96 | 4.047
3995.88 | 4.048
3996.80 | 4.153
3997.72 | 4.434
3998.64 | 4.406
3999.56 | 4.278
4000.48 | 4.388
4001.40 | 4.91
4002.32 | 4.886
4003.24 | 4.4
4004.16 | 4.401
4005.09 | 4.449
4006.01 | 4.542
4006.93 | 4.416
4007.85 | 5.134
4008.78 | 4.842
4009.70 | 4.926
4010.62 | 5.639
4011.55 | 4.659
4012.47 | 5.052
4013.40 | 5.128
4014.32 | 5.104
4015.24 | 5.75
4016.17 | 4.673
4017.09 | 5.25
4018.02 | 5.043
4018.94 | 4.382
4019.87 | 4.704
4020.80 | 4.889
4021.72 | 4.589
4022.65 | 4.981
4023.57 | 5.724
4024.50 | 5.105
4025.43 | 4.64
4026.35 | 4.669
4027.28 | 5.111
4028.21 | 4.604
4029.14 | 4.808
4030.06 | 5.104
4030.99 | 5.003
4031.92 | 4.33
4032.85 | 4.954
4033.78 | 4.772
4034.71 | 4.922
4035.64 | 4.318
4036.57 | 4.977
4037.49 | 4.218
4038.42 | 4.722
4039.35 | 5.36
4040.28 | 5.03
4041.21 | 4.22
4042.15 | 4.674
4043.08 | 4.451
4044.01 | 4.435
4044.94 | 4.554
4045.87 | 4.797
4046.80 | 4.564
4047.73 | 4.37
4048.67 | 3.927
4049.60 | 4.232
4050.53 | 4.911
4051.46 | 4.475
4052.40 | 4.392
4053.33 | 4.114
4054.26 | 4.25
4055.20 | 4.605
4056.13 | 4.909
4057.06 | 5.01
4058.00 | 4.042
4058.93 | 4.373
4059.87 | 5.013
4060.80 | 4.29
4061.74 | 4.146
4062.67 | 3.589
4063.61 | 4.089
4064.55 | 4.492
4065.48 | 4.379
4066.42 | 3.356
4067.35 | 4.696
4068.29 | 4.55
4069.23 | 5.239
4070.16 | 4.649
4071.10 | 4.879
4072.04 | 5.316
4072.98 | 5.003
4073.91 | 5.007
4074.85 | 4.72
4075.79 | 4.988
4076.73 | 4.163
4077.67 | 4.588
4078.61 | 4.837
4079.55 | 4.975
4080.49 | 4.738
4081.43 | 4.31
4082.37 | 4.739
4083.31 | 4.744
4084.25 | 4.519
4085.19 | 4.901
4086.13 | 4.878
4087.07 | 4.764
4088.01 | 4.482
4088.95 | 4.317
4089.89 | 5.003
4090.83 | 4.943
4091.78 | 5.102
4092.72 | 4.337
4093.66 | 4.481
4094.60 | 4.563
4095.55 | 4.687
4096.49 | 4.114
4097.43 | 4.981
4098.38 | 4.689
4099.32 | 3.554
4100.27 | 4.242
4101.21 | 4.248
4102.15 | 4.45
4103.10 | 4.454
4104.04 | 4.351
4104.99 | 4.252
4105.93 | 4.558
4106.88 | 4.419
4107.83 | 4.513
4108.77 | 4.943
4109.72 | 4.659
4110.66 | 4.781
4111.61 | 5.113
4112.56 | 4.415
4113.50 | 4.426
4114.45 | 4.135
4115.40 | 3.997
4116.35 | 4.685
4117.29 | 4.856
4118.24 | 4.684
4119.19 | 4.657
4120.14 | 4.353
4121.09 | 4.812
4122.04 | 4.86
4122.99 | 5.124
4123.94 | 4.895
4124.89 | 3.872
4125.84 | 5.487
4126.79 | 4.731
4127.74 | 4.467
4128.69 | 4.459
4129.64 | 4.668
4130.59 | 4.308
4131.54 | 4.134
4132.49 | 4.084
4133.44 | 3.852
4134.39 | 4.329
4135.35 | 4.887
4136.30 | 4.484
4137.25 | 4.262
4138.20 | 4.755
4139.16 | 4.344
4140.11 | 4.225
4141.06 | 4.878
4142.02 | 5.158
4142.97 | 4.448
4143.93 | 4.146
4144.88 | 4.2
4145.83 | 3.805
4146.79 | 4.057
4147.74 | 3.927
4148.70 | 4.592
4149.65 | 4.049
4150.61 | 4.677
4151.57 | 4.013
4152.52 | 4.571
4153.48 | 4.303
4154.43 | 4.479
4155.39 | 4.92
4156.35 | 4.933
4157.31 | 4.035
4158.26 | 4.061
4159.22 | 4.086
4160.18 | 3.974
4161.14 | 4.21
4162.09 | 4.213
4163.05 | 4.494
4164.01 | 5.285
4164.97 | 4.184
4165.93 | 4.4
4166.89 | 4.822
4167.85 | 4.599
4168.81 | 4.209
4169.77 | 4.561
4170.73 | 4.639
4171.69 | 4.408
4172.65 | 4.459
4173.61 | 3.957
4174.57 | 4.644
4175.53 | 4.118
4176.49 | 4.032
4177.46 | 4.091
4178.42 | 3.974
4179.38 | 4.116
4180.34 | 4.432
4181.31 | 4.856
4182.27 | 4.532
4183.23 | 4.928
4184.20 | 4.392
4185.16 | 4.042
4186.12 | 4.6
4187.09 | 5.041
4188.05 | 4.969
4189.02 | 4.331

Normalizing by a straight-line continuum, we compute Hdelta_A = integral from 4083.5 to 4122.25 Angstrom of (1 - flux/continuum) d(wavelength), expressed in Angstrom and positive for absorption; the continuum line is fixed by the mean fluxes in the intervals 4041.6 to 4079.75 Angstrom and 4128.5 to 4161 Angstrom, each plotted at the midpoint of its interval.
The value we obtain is -1.1 Angstrom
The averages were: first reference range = 4.53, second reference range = 4.35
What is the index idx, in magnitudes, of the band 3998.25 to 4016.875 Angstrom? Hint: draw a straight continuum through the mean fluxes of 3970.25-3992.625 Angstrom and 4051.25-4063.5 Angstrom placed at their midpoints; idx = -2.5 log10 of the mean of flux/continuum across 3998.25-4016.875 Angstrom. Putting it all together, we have -0.243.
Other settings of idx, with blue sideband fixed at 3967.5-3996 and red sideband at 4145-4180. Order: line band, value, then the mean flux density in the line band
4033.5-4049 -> -0.24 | 4.61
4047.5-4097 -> -0.18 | 4.57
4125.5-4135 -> -0.07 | 4.44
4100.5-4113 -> -0.13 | 4.55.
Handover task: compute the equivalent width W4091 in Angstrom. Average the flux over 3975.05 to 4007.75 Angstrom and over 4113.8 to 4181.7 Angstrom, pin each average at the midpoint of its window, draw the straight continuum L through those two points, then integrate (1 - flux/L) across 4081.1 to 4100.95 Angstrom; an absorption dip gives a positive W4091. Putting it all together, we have -1.2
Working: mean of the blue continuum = 4.12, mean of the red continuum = 4.43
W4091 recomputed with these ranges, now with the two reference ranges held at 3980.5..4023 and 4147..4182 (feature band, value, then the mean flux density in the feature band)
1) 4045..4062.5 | 0.1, 4.46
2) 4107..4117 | -0.3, 4.57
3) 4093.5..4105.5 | 0.1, 4.39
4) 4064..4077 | -0.6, 4.68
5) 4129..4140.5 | 0.1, 4.36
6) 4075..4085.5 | -0.5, 4.68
